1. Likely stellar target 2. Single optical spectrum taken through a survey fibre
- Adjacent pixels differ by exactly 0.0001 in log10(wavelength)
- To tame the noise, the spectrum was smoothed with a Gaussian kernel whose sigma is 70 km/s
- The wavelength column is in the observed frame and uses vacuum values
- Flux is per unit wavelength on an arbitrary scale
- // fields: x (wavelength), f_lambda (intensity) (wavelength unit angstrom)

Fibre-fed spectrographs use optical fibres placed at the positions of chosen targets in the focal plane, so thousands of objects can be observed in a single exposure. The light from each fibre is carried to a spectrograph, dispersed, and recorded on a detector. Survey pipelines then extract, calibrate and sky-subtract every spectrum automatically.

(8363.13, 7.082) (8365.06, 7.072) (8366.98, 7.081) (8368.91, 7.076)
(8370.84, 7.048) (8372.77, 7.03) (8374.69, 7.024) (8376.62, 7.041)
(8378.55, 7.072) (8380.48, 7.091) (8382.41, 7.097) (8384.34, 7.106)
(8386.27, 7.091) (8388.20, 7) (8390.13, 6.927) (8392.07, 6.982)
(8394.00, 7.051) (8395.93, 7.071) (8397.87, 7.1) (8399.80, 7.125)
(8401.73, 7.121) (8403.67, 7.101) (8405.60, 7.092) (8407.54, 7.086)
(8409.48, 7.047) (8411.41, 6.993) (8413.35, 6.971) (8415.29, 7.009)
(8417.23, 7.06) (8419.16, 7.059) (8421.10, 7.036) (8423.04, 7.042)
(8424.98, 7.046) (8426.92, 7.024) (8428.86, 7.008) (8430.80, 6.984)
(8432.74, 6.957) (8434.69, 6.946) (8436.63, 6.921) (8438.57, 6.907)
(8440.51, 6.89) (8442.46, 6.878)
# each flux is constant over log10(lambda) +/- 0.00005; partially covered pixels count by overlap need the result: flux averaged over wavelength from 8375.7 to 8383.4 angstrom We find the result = 7.07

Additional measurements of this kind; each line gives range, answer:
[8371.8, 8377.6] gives 7.04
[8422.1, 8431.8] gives 7.02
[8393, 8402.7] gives 7.1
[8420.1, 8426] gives 7.04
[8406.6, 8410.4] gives 7.06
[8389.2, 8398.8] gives 7.02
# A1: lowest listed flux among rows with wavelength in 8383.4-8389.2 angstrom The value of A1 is 7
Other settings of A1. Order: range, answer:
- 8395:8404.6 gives 7.071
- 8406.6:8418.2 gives 6.971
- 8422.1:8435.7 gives 6.946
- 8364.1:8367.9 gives 7.072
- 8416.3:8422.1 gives 7.036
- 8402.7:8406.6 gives 7.092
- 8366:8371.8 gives 7.048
